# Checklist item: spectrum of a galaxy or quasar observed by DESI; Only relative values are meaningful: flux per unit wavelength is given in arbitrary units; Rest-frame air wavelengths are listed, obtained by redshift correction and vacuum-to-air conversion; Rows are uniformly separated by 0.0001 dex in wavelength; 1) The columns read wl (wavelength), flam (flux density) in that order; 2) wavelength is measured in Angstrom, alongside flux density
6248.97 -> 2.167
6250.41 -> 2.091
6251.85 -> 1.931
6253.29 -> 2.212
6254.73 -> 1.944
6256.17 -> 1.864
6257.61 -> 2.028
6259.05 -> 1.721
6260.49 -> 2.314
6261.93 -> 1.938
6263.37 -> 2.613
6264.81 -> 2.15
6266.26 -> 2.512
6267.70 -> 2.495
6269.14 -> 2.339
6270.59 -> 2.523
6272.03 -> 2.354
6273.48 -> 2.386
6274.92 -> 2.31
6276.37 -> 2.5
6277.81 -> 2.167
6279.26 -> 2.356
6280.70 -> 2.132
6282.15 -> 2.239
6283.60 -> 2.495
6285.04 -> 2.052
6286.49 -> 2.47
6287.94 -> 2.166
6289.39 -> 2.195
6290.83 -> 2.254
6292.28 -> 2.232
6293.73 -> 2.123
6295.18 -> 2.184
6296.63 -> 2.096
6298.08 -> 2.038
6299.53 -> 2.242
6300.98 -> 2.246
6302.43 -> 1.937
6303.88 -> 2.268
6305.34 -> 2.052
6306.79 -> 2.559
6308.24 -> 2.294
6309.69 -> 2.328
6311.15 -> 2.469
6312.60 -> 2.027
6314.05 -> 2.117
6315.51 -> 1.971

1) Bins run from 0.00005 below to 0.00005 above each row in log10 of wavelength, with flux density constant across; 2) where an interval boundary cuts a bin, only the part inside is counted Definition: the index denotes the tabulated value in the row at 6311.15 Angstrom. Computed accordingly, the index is 2.469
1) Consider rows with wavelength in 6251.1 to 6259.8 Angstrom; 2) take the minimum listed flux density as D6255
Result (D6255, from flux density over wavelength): 1.721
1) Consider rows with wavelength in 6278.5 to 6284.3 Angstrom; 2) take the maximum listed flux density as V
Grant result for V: 2.495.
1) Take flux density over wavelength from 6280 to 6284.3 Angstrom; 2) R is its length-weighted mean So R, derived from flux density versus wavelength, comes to 2.28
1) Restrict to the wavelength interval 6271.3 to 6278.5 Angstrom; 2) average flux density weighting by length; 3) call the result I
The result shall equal 2.35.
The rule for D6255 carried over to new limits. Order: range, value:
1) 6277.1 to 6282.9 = 2.132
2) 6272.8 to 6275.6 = 2.31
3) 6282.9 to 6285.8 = 2.052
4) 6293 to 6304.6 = 1.937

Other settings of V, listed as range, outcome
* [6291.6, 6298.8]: 2.232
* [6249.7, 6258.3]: 2.212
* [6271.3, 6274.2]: 2.386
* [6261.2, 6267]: 2.613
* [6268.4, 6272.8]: 2.523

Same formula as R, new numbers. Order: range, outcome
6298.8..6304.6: 2.17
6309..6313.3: 2.27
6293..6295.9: 2.15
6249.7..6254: 2.08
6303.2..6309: 2.29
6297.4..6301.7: 2.18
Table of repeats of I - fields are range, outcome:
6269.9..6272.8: 2.44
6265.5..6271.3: 2.46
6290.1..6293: 2.25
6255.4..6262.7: 1.98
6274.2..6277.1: 2.41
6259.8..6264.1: 2.29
